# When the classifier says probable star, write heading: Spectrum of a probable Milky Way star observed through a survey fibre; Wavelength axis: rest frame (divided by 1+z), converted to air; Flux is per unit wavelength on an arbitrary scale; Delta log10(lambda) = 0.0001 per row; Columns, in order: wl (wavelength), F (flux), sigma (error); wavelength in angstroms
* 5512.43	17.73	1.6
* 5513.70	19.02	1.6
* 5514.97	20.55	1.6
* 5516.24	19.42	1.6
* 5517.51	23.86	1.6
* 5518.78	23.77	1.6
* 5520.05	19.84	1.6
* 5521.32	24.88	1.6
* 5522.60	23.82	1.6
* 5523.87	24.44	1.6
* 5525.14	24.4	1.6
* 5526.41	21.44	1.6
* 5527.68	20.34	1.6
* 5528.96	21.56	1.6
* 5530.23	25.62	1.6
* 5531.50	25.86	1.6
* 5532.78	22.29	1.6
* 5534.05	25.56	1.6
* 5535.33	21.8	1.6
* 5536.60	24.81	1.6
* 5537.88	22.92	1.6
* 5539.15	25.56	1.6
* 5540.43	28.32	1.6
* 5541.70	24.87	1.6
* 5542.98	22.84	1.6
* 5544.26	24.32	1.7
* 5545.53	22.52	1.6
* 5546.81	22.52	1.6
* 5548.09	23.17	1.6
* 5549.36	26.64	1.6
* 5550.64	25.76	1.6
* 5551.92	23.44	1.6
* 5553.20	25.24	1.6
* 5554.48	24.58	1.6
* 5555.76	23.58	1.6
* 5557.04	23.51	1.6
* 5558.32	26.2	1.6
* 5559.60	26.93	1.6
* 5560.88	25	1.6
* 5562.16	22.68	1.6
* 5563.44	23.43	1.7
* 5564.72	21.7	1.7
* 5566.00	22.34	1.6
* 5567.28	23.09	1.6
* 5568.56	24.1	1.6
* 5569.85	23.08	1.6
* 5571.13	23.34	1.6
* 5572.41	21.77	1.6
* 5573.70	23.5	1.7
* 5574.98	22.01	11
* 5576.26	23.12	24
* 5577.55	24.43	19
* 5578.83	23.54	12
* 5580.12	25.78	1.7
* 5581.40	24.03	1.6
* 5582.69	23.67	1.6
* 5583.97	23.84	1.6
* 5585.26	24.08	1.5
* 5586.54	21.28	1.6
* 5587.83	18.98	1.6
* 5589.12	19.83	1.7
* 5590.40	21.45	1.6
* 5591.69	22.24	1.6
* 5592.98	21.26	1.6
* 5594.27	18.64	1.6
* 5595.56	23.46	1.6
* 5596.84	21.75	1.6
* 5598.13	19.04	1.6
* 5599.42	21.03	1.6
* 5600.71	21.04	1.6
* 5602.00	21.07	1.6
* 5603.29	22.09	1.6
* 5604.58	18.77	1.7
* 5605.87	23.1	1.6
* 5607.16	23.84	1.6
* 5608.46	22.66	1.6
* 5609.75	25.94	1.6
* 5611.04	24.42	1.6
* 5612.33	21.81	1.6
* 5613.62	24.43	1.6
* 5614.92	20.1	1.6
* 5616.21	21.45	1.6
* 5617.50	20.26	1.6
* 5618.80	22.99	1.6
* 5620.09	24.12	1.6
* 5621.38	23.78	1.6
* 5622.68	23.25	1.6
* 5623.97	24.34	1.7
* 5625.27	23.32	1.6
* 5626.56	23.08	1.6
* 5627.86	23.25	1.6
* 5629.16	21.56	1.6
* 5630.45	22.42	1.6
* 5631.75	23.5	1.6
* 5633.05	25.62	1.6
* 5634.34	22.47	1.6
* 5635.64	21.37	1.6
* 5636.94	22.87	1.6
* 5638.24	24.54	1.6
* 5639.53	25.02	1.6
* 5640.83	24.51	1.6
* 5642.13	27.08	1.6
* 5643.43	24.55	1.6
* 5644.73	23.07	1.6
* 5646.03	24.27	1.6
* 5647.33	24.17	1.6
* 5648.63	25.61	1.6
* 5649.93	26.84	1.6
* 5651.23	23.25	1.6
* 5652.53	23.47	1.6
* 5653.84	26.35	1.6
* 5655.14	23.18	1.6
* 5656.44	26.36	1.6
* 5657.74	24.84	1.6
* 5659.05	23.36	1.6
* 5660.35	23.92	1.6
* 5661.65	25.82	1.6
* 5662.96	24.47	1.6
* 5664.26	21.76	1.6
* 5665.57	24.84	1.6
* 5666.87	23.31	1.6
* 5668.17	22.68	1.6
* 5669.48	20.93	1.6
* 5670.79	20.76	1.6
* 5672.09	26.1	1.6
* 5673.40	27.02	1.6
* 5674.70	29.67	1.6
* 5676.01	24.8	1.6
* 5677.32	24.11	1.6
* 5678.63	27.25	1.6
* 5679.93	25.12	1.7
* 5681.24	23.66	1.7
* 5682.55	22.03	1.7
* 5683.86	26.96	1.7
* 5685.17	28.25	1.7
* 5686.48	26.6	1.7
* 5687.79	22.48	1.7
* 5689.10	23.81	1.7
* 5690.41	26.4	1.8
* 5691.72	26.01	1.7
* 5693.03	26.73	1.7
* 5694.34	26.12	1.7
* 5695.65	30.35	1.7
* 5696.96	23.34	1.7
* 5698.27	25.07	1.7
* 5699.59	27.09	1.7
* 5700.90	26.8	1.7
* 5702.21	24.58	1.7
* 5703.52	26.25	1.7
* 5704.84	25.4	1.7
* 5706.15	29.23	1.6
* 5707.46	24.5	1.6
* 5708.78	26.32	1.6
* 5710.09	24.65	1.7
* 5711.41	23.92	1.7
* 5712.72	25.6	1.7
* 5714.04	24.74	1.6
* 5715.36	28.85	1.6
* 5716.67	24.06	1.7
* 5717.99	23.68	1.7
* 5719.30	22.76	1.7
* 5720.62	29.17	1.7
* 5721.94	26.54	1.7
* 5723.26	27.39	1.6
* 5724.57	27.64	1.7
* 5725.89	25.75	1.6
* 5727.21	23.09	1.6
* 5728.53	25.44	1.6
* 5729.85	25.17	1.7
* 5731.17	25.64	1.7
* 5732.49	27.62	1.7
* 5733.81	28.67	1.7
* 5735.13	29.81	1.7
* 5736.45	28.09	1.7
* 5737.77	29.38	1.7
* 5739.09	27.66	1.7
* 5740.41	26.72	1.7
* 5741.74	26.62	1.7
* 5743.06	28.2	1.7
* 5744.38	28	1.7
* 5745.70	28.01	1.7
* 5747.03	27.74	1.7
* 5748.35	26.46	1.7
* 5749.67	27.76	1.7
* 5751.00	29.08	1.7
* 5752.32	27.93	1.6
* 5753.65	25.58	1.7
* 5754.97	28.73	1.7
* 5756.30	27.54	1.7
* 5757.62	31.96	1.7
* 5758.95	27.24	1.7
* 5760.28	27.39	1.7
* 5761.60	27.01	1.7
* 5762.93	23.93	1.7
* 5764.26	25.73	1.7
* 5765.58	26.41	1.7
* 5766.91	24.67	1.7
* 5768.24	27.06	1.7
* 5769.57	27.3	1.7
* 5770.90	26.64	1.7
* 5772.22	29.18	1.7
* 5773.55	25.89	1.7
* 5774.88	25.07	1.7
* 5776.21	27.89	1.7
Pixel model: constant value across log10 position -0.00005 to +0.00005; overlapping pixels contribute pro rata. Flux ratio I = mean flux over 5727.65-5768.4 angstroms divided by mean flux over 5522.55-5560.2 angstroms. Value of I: 1.13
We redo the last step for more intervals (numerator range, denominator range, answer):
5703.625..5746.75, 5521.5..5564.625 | 1.10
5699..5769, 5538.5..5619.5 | 1.16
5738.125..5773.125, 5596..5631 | 1.22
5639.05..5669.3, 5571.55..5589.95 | 1.07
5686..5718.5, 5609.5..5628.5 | 1.12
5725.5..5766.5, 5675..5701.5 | 1.06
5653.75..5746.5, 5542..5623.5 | 1.12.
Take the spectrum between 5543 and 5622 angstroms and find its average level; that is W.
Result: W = 22.9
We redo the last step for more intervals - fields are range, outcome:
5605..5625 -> 23.1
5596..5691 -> 23.8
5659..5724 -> 25.3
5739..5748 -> 27.5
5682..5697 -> 25.9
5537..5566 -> 24.3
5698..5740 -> 26.3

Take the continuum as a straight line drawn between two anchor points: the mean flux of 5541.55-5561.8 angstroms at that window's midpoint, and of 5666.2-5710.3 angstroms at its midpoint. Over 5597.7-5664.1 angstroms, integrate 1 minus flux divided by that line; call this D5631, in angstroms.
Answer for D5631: 4.24 angstroms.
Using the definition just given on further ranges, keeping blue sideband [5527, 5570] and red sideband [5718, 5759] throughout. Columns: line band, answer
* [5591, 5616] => 3.0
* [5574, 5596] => 1.9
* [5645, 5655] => 0.4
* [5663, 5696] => 1.5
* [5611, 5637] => 2.5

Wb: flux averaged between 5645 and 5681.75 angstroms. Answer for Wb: 24.6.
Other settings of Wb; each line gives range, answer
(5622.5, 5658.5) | 24.1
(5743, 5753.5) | 27.8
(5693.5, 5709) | 26.3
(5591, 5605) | 21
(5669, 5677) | 24.9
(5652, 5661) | 24.5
